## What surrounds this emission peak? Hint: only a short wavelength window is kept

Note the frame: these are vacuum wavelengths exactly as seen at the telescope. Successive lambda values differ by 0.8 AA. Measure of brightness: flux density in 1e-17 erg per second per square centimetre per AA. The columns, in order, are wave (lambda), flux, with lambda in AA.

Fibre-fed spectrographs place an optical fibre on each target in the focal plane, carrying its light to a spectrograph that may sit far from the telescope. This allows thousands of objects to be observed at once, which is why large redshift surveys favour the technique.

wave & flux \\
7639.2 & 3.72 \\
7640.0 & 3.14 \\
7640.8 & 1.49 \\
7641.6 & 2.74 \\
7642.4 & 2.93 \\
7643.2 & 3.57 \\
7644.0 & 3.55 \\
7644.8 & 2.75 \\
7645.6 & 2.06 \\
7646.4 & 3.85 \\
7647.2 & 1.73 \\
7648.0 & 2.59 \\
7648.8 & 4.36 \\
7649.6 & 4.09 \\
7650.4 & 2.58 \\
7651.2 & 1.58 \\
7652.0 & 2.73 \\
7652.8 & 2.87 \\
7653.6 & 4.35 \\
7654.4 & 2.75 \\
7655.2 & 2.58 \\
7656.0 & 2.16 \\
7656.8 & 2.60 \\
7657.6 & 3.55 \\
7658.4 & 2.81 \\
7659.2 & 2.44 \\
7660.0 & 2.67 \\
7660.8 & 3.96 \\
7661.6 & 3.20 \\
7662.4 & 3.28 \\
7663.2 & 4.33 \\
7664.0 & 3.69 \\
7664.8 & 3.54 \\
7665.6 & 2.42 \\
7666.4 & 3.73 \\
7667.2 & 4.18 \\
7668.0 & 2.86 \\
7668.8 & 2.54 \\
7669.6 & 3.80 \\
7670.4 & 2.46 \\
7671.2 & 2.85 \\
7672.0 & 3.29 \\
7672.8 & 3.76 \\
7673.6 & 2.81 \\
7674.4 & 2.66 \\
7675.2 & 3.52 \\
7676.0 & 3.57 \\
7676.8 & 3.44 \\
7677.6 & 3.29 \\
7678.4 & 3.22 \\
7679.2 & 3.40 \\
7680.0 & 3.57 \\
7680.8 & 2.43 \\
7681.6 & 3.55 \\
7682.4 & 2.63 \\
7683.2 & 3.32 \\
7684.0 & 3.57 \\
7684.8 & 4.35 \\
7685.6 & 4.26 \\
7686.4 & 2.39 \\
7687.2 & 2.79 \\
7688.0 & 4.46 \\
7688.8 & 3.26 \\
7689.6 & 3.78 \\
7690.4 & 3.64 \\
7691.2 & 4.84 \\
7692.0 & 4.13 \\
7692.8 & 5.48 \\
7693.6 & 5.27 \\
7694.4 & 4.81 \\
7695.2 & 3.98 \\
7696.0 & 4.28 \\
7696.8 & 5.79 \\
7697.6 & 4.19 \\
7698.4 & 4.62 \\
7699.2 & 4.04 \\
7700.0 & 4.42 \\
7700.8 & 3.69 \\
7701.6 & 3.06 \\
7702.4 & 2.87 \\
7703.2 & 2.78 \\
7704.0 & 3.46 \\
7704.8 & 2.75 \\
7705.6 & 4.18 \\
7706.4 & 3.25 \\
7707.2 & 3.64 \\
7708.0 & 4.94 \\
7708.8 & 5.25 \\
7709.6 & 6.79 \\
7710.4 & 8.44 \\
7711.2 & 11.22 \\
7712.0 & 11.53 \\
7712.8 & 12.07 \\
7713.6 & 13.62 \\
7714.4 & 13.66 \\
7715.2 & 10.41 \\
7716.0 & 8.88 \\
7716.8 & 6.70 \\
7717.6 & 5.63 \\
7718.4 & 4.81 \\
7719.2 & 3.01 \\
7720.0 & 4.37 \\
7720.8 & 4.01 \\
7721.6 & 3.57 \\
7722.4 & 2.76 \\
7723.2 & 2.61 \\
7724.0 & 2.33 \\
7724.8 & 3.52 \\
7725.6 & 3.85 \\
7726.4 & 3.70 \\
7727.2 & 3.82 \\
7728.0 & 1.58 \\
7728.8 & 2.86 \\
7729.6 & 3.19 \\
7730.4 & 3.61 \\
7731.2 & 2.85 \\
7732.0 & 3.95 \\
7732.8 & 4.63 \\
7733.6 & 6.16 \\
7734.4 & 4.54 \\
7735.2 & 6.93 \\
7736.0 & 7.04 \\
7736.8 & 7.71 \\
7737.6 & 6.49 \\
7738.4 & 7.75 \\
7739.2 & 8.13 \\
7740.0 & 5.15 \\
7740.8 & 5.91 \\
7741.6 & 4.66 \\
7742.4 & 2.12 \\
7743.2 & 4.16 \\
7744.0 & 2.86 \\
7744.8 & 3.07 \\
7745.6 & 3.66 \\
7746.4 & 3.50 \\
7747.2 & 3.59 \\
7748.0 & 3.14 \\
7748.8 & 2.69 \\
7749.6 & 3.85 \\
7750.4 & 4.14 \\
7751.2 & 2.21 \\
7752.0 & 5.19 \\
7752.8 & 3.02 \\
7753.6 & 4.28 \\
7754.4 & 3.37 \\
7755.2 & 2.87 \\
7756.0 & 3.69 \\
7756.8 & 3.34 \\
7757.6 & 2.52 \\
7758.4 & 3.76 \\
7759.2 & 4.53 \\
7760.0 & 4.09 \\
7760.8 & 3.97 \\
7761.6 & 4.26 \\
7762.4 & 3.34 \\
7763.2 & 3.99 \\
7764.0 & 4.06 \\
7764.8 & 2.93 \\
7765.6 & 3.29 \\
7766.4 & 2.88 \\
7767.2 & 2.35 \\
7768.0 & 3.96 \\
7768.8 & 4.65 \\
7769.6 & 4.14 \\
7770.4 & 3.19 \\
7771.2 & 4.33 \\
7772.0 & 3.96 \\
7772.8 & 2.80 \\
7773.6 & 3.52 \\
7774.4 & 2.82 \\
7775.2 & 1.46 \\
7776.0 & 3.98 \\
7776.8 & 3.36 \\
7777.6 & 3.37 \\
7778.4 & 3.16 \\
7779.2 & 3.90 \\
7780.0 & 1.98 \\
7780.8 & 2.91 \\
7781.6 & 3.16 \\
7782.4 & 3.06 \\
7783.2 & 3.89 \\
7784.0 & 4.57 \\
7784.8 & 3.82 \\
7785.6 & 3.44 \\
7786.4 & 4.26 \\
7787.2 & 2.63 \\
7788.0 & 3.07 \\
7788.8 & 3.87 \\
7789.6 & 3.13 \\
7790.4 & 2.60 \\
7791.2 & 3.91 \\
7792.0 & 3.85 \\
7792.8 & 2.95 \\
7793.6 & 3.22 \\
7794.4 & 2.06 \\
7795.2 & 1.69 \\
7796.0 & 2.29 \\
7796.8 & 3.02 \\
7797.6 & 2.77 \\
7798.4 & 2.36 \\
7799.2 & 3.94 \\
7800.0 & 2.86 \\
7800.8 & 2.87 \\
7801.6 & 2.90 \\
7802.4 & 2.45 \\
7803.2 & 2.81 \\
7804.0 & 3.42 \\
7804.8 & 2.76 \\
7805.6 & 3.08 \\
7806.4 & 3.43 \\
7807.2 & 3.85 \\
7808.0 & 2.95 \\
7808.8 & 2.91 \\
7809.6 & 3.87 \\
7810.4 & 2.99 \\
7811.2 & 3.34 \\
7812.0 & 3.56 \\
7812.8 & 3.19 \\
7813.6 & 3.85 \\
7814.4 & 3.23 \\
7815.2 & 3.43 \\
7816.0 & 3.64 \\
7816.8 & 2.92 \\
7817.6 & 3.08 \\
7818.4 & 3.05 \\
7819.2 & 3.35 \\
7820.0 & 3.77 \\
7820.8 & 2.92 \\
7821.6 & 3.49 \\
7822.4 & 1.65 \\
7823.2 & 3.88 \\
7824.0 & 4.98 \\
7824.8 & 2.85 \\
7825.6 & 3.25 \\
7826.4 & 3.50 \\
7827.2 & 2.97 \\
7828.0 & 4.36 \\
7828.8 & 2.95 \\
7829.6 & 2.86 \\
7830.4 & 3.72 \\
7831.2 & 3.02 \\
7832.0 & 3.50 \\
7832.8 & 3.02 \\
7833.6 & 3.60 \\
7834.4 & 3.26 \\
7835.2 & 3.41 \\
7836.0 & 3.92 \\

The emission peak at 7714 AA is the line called Halpha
